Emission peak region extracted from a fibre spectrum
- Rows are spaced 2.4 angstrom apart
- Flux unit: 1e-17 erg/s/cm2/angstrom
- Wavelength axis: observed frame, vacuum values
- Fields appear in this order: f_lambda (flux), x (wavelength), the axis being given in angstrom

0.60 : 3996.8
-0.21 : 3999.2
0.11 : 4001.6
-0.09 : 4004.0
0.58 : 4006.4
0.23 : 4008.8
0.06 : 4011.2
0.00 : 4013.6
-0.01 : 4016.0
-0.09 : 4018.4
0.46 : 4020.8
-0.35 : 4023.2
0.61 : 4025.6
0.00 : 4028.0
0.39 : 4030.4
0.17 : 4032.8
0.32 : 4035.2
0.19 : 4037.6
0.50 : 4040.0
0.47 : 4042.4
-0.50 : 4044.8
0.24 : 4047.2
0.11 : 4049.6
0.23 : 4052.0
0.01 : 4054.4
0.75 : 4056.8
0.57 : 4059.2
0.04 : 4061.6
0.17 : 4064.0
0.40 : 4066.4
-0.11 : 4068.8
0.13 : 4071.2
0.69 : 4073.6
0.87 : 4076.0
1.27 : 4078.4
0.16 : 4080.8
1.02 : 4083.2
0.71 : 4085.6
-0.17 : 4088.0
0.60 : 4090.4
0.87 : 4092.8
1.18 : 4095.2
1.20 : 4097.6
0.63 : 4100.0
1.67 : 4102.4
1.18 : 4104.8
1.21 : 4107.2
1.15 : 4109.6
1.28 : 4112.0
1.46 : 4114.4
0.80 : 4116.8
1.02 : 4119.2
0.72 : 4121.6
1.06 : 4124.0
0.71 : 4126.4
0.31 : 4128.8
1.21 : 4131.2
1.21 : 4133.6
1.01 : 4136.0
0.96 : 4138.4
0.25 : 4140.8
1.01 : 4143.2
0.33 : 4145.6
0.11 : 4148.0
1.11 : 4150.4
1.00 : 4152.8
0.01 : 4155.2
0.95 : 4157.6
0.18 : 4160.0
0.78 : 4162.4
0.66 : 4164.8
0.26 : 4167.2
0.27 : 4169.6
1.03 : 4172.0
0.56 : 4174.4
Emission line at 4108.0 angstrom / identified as C IV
